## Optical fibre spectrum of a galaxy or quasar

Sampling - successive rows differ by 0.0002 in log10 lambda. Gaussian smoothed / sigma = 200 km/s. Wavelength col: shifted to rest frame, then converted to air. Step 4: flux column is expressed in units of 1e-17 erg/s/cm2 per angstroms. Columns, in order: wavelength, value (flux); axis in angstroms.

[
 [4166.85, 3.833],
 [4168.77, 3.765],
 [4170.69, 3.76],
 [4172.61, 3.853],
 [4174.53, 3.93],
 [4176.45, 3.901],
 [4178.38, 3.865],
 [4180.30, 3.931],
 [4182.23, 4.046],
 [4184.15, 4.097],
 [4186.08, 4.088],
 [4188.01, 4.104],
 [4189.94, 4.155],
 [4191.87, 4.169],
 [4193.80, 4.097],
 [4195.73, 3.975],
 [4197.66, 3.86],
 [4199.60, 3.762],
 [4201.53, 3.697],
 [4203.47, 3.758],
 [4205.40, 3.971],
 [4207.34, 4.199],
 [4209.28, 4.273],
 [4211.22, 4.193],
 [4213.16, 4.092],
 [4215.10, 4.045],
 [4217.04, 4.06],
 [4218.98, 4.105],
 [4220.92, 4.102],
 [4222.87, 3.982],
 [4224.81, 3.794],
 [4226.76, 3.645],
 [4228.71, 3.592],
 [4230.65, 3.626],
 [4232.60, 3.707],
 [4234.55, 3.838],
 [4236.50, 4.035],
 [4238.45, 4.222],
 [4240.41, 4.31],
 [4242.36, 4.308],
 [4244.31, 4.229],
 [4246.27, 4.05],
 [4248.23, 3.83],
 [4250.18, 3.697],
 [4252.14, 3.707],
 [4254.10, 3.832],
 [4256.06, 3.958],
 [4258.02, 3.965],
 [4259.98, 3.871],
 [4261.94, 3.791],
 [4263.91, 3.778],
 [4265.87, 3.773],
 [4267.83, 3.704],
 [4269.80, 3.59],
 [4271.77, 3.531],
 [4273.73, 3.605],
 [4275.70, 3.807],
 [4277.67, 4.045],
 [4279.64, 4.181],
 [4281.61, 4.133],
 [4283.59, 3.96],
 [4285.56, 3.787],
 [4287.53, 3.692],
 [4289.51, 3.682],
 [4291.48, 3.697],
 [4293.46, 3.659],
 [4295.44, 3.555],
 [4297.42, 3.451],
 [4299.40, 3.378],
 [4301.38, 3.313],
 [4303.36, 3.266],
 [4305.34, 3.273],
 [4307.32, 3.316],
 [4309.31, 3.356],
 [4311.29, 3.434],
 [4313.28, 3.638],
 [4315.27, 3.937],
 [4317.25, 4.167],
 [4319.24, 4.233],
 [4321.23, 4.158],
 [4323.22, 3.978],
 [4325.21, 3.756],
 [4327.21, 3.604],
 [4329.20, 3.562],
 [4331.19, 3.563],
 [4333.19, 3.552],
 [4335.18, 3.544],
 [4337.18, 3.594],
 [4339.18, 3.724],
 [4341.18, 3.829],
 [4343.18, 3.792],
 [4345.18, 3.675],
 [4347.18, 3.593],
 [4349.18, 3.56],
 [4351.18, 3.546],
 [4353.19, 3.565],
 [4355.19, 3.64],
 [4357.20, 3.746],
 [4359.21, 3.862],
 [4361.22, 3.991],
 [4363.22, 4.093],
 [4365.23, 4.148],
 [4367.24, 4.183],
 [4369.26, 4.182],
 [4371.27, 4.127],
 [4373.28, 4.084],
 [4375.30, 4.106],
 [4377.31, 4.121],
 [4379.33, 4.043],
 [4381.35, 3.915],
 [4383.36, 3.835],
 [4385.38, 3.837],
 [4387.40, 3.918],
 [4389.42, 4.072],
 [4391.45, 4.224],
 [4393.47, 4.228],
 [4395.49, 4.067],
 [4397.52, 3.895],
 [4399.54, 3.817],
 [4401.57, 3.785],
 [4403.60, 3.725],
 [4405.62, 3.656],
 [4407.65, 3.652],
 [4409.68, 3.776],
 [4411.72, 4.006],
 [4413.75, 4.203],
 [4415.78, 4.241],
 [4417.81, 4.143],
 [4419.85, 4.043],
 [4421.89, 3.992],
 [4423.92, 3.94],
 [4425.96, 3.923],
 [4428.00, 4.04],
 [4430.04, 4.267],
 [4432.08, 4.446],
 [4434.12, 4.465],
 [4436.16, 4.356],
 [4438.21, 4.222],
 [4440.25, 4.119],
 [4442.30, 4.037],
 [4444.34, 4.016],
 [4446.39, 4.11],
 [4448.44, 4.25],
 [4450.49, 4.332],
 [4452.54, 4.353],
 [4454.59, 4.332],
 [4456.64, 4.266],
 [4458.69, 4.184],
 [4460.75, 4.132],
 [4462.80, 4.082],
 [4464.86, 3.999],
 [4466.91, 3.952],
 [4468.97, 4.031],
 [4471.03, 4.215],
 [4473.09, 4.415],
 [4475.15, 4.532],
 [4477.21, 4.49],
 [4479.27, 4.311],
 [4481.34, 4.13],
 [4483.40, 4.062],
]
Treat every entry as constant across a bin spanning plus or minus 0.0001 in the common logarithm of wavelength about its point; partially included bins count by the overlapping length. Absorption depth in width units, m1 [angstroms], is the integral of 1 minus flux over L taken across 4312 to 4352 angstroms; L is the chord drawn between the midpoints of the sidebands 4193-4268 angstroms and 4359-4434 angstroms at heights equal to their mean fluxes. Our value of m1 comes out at 2.4 angstroms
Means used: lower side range 3.94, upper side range 4.02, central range 3.75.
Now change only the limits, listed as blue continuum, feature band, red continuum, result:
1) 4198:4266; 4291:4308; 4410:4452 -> 2.5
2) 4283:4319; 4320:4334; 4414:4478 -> -0.2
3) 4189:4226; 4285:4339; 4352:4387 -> 4.7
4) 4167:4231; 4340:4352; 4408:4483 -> 1.2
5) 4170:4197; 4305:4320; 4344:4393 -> 1.0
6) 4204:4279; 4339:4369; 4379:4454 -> 1.5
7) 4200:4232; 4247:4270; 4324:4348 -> 0.2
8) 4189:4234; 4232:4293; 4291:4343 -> -1.3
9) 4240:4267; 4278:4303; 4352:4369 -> 1.4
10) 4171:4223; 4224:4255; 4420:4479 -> 1.1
